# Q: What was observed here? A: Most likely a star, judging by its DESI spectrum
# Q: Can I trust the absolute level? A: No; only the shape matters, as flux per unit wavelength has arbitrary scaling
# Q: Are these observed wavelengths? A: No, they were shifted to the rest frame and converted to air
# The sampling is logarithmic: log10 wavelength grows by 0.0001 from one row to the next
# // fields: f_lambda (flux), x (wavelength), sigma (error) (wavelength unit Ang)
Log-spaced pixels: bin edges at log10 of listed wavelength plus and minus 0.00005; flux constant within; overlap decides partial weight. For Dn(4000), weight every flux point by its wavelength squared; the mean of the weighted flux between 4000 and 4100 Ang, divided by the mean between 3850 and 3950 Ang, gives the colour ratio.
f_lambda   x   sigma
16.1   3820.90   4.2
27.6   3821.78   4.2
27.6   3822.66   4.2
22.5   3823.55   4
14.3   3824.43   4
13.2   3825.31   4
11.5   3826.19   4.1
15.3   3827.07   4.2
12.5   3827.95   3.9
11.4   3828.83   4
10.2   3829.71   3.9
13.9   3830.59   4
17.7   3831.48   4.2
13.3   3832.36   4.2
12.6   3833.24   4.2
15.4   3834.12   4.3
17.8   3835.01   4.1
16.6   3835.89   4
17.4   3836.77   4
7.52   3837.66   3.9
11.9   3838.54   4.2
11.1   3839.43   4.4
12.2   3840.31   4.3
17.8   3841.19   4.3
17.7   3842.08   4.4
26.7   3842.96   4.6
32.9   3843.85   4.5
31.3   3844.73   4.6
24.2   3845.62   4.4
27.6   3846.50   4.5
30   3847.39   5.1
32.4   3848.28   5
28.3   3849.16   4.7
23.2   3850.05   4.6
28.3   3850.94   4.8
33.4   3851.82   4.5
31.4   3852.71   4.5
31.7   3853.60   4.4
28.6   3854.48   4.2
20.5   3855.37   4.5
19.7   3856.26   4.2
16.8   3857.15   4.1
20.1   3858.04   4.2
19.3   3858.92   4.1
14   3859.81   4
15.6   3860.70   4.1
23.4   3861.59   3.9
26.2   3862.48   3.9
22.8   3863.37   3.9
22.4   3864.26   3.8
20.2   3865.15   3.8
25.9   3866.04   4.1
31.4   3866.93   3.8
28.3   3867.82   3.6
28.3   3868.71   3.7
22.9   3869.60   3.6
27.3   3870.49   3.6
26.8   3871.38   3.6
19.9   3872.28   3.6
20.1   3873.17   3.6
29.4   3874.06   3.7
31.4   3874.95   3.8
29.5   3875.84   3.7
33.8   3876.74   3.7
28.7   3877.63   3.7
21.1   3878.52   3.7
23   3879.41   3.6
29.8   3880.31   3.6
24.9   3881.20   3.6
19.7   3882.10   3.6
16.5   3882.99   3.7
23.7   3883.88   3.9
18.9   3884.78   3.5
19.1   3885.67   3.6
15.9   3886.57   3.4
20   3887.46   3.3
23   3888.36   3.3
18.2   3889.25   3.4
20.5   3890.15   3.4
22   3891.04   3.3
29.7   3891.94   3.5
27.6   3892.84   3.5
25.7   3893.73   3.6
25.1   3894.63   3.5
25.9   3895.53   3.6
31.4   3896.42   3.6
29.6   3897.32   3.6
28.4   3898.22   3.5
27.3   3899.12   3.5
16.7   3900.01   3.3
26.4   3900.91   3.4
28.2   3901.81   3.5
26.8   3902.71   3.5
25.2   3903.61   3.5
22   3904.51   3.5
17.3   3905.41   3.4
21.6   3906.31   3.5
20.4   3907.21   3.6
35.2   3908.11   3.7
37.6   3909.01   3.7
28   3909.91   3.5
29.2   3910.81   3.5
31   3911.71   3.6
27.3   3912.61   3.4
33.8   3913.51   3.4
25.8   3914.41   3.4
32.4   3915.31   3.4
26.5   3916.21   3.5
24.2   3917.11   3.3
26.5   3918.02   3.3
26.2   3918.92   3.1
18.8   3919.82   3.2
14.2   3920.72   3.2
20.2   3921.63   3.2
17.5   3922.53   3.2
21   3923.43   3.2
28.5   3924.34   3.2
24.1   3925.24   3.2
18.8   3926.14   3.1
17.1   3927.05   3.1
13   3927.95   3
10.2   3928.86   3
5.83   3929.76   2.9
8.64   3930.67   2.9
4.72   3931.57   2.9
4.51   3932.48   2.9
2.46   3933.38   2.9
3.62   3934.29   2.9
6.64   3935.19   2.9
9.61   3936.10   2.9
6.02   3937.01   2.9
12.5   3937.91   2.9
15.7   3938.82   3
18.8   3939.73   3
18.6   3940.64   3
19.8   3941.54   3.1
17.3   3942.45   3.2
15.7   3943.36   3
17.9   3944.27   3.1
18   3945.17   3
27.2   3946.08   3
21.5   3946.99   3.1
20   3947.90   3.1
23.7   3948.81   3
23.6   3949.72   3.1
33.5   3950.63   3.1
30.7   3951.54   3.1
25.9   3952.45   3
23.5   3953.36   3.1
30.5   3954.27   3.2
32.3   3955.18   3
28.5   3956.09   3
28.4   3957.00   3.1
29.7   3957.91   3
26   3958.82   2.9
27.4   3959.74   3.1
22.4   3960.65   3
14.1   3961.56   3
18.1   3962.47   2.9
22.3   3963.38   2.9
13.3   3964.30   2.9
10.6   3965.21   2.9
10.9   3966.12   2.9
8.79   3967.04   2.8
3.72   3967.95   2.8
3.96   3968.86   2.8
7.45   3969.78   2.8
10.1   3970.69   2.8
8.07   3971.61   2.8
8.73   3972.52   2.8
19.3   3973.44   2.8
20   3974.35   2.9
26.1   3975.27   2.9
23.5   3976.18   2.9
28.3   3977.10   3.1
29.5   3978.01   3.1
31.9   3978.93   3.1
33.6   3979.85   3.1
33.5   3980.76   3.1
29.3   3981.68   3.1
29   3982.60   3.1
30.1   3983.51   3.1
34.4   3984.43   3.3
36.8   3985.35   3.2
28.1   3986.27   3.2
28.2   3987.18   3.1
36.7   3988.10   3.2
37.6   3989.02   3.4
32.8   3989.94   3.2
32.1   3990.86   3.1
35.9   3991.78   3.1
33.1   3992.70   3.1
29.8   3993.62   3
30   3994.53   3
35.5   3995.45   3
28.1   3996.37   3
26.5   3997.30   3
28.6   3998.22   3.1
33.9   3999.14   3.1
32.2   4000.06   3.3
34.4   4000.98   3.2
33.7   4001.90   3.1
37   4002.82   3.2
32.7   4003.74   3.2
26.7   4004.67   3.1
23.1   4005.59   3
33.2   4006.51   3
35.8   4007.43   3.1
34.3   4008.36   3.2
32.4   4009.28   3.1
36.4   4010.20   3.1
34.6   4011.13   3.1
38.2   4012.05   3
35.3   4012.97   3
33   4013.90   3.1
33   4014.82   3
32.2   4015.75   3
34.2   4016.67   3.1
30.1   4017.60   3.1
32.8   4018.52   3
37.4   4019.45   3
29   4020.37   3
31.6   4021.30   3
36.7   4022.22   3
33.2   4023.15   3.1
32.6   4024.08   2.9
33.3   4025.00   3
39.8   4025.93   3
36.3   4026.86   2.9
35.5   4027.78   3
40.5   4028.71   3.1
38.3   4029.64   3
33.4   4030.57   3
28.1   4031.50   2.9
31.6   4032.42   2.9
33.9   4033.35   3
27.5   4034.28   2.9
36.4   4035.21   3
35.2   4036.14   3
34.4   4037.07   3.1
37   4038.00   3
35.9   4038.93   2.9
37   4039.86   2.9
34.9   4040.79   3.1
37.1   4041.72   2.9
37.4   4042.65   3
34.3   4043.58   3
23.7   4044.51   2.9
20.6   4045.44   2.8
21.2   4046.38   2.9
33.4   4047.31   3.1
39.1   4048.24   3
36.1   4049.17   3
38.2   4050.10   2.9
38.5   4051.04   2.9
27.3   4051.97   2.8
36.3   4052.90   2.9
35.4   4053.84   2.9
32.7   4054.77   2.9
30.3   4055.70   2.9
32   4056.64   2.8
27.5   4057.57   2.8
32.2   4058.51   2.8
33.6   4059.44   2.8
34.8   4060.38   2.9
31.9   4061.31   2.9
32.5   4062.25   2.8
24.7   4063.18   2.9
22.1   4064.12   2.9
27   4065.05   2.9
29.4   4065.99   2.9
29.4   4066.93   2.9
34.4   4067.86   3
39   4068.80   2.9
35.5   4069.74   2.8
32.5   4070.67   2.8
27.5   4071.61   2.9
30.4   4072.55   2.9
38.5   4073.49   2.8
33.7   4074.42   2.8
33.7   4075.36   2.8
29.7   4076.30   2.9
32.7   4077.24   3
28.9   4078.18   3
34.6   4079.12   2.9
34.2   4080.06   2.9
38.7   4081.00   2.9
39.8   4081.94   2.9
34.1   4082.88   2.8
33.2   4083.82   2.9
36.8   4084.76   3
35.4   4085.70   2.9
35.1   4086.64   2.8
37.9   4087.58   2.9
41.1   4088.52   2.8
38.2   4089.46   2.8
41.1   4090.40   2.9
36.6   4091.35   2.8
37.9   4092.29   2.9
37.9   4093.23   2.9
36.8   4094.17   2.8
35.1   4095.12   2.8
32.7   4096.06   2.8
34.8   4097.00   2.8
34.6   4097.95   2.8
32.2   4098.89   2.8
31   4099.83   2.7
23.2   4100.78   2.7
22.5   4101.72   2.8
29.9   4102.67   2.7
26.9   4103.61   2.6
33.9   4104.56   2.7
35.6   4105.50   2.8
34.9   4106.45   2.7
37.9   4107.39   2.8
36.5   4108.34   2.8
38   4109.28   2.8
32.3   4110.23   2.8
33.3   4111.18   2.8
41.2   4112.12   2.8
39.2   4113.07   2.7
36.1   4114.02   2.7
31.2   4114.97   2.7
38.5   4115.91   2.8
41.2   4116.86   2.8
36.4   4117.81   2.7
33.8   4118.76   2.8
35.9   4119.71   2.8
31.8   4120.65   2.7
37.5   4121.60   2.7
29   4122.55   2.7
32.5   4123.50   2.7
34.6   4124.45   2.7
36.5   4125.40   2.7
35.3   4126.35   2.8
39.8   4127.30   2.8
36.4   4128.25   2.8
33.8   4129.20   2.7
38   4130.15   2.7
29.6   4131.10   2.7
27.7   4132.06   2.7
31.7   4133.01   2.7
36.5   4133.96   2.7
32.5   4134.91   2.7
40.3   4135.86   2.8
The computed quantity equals 1.64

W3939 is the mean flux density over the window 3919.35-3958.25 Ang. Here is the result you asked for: 18.3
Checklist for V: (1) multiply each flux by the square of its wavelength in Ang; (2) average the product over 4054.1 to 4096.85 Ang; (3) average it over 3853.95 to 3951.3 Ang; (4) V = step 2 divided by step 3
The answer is 1.7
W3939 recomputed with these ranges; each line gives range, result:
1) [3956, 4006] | 25.5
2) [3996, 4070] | 32.9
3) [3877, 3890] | 21.8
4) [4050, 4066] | 31.4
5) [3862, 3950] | 22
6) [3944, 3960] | 26.1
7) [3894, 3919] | 27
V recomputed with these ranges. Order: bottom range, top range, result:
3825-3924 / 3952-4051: 1.36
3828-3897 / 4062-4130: 1.70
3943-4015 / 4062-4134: 1.36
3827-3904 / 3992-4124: 1.62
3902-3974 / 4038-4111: 1.83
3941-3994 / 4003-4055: 1.45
